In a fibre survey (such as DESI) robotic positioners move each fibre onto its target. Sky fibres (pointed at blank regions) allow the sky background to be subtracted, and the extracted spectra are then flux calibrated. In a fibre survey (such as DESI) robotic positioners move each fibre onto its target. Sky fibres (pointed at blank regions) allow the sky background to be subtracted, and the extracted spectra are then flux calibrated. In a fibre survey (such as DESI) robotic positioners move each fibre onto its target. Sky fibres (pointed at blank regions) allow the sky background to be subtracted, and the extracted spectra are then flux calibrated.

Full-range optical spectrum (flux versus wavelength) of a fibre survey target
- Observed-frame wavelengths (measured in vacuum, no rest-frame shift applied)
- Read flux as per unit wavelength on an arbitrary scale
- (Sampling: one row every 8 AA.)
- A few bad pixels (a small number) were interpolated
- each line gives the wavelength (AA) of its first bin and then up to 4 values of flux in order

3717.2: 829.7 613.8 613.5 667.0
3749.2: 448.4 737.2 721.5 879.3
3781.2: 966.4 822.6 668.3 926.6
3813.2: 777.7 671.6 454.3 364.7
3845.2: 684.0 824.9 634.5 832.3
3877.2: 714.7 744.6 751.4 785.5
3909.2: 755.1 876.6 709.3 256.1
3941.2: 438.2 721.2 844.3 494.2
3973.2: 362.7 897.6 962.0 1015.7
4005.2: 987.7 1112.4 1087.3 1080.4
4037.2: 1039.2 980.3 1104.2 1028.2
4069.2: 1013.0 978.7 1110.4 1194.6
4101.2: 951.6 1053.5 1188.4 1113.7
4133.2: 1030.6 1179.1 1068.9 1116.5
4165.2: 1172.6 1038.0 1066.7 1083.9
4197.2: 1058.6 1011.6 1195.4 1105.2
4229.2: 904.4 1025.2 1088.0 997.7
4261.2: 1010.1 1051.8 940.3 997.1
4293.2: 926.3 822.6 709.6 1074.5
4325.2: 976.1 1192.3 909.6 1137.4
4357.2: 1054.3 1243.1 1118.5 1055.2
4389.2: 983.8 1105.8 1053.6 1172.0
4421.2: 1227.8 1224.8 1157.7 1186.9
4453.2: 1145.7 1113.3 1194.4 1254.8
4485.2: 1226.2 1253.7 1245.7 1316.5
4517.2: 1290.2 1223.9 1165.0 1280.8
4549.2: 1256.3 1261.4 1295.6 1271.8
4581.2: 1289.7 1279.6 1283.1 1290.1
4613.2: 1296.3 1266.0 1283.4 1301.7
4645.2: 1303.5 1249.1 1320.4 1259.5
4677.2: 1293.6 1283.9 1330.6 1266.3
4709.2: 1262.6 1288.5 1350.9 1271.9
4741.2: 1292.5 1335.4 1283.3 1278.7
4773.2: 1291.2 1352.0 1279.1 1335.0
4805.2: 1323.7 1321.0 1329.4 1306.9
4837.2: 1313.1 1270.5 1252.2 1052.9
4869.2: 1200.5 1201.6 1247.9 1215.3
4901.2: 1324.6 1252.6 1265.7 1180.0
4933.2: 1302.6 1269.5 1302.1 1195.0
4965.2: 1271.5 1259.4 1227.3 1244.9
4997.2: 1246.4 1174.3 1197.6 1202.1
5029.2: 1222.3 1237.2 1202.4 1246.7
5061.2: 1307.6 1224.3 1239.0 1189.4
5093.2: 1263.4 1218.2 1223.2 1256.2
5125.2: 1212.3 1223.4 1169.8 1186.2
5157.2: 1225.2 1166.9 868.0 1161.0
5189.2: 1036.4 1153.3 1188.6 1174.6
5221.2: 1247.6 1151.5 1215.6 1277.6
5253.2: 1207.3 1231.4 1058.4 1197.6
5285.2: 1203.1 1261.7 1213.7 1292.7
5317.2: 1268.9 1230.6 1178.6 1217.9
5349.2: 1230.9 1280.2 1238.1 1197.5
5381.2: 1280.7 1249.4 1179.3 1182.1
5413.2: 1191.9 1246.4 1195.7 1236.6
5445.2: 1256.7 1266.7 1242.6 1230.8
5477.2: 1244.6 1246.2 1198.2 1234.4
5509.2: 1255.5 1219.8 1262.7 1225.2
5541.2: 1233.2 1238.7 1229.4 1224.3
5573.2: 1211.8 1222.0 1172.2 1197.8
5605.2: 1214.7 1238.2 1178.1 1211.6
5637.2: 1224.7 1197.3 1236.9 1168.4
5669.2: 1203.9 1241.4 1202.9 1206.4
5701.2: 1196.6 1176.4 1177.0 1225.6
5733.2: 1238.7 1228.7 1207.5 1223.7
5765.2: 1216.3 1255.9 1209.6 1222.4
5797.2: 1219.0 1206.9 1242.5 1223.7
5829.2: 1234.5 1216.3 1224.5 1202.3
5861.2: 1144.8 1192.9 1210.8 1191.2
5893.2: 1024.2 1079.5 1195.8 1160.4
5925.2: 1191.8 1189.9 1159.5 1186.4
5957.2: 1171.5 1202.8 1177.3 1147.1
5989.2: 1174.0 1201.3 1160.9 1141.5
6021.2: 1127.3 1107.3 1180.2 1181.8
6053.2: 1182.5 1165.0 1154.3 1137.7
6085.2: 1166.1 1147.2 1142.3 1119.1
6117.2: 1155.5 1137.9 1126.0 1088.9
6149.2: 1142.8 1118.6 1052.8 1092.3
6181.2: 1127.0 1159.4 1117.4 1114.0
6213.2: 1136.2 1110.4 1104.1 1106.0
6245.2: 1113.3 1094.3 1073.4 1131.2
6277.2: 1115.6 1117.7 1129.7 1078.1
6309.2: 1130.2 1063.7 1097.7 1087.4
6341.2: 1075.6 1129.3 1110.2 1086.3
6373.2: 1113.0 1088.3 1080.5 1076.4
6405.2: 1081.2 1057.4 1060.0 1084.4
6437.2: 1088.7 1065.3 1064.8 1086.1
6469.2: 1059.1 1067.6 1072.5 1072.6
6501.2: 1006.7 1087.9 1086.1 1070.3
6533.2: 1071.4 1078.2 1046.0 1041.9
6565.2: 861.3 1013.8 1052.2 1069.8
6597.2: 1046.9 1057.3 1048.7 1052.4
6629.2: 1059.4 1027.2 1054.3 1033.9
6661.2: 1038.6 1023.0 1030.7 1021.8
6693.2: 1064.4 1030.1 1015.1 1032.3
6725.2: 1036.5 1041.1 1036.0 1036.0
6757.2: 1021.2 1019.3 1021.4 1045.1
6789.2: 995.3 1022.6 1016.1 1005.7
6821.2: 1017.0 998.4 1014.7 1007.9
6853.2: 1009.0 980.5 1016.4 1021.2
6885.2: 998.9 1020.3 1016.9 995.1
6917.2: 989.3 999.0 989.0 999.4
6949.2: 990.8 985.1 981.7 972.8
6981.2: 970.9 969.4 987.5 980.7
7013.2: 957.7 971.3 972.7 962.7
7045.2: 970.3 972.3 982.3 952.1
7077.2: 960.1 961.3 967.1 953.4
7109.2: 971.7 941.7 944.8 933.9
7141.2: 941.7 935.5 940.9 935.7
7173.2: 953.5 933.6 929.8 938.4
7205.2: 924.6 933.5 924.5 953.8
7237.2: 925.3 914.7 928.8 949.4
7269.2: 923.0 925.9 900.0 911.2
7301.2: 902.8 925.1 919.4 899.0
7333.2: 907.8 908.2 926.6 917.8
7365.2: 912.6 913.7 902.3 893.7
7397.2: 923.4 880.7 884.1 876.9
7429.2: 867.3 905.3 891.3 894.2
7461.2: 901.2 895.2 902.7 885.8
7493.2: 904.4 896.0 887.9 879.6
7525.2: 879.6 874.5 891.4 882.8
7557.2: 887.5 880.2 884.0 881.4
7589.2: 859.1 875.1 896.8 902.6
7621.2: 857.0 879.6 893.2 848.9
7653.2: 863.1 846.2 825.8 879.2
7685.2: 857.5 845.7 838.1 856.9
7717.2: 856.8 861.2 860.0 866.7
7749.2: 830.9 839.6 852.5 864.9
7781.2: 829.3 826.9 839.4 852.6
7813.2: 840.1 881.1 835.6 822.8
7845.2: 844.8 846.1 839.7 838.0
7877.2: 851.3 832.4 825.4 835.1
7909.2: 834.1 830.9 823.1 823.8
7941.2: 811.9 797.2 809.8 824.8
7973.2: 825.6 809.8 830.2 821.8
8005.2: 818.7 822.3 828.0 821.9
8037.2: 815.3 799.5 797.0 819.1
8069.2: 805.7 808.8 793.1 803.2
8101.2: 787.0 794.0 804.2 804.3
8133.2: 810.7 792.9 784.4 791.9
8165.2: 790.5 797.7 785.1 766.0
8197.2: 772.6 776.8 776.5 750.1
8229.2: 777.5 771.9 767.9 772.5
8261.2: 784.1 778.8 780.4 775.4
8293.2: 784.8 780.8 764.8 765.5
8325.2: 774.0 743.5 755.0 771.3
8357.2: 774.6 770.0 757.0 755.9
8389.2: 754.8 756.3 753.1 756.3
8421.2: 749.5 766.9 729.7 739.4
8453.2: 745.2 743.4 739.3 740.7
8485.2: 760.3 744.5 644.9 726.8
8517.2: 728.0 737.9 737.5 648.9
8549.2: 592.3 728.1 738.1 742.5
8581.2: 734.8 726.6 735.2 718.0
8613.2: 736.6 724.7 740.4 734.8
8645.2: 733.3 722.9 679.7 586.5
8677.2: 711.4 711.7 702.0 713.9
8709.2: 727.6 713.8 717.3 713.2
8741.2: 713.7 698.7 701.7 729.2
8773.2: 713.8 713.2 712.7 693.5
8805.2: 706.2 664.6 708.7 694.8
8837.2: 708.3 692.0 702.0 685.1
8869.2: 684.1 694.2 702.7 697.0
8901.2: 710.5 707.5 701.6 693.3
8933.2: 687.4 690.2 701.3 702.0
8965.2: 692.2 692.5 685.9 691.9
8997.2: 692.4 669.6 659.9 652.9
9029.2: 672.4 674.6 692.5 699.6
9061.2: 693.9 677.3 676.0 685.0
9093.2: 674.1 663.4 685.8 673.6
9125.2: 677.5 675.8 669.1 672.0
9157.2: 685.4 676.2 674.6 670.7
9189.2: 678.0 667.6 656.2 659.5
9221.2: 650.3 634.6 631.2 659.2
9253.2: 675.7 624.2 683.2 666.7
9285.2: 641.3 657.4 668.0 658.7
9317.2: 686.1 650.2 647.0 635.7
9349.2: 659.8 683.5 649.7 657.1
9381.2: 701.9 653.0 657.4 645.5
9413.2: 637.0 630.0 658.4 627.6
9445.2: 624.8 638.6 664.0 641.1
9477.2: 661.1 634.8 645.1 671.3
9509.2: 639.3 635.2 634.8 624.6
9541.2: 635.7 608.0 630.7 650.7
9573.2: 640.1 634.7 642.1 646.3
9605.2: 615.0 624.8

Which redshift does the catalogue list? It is 0.000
